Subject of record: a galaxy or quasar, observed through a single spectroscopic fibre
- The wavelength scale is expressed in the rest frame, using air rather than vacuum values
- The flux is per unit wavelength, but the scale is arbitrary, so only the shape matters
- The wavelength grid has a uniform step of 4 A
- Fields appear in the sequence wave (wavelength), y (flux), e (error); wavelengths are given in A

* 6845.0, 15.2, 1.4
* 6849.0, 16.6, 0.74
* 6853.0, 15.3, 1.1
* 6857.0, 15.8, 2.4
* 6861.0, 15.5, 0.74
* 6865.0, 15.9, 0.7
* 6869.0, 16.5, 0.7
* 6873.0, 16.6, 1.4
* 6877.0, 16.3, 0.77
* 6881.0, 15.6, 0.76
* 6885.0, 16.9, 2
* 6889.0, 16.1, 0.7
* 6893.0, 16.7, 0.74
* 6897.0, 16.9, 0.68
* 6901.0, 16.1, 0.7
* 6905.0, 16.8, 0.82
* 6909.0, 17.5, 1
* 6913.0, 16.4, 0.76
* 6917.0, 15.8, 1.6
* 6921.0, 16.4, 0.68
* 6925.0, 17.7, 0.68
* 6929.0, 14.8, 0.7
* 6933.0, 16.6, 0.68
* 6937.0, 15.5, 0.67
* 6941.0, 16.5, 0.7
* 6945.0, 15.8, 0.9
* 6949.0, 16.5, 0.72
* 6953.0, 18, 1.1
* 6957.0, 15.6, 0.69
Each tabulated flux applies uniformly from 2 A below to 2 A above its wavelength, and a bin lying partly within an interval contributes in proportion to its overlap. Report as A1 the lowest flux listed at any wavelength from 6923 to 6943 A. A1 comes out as 14.8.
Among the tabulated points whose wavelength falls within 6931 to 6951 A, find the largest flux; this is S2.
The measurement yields 16.6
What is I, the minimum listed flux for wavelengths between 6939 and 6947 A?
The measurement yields 15.8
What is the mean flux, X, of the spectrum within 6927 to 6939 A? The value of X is 15.6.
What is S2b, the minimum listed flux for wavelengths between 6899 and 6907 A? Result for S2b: 16.1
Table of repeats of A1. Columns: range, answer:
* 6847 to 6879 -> 15.3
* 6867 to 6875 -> 16.5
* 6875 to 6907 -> 15.6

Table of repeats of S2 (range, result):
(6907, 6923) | 17.5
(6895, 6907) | 16.9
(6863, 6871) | 16.5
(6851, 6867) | 15.9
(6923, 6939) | 17.7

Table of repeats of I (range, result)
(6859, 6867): 15.5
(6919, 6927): 16.4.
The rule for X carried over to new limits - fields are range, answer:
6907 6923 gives 16.5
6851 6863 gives 15.5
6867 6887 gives 16.4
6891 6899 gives 16.8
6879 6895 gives 16.3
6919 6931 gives 16.3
